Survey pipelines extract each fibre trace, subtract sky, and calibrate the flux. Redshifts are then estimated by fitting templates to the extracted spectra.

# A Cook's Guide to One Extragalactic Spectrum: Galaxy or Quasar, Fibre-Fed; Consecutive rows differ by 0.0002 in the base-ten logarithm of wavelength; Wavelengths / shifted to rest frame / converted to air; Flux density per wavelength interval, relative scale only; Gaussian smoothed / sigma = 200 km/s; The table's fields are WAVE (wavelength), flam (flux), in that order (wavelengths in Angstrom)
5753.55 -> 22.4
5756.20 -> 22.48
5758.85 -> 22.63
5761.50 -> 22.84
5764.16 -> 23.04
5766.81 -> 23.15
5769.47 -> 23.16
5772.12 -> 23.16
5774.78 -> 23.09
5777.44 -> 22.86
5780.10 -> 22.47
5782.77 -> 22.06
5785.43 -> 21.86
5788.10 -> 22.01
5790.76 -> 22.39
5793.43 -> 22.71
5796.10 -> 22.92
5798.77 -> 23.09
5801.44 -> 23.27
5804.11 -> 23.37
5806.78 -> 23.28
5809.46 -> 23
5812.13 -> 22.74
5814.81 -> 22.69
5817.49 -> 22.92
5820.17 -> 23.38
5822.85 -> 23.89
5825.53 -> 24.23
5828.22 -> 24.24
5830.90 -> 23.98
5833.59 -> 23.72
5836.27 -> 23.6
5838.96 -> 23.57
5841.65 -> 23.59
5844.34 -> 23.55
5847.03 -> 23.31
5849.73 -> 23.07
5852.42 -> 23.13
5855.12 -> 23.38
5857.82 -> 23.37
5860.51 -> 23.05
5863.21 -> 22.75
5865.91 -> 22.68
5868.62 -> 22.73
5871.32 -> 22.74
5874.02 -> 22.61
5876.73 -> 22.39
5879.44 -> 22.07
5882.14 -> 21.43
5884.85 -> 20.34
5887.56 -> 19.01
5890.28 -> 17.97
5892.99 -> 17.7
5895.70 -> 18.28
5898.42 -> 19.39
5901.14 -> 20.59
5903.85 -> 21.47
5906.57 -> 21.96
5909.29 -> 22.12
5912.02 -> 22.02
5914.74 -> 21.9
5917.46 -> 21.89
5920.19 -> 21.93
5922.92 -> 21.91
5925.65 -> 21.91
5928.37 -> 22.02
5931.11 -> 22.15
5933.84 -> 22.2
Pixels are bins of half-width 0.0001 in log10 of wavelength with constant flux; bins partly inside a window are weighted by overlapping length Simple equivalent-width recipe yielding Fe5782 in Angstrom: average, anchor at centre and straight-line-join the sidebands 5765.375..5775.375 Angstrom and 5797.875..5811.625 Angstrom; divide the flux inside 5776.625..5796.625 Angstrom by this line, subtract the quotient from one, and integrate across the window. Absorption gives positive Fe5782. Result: 0.7 Angstrom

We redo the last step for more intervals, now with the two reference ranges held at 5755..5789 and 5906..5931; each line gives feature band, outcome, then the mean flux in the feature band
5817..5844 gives -1.6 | 23.7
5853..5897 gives 1.5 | 21.4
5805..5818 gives -0.3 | 22.9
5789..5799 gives -0.1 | 22.7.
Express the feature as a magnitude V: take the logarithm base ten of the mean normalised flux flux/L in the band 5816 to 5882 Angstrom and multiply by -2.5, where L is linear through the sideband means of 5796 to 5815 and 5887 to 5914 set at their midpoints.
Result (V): -0.07 mag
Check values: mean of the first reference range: 23.1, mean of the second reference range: 20.1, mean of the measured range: 23.2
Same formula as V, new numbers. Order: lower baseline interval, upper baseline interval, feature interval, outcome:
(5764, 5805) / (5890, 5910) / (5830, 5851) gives -0.10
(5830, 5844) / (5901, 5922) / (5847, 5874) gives 0.00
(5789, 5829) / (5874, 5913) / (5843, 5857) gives -0.07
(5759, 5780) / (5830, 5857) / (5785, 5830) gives 0.01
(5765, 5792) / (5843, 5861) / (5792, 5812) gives -0.01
